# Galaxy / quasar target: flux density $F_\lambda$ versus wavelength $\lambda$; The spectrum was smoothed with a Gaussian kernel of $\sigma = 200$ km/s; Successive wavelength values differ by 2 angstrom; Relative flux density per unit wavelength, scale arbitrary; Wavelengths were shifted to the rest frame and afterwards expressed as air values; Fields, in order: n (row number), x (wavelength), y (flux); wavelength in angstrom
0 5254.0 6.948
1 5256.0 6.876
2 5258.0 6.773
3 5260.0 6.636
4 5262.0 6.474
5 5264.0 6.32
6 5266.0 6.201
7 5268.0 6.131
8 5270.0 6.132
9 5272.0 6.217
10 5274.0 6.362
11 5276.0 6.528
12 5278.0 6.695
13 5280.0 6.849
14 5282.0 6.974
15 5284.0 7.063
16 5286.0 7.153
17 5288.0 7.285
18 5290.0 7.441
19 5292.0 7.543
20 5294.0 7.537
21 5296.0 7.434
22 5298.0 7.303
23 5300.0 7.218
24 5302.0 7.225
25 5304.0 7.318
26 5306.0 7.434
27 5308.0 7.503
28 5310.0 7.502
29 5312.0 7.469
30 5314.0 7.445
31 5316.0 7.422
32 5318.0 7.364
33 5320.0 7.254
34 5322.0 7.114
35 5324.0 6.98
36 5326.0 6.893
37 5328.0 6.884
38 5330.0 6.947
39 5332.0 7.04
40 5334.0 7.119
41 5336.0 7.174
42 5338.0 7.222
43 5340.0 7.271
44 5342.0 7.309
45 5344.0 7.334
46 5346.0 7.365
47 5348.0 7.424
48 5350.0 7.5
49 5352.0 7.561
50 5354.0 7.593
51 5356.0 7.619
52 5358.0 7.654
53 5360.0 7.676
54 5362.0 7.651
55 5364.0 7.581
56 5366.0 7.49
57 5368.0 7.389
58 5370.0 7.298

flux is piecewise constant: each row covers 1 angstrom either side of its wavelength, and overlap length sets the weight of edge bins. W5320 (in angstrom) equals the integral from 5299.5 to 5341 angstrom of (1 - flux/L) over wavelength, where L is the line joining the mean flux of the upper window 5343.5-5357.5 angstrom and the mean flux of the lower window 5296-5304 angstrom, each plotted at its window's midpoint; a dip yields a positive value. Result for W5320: 0.8 angstrom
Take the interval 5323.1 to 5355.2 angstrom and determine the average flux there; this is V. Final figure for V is 7.23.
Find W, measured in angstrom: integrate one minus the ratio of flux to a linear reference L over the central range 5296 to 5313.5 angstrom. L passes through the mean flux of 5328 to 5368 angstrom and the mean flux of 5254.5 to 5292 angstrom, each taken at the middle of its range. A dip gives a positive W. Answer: -0.97 angstrom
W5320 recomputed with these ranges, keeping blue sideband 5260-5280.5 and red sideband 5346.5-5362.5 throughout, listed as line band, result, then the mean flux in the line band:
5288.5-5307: -1.7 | 7.38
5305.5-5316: -0.8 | 7.47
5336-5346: 0.1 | 7.28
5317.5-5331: 0.2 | 7.05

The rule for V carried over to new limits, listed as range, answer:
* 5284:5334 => 7.27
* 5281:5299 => 7.3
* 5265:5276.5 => 6.25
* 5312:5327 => 7.23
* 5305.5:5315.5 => 7.47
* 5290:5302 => 7.39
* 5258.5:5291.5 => 6.67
